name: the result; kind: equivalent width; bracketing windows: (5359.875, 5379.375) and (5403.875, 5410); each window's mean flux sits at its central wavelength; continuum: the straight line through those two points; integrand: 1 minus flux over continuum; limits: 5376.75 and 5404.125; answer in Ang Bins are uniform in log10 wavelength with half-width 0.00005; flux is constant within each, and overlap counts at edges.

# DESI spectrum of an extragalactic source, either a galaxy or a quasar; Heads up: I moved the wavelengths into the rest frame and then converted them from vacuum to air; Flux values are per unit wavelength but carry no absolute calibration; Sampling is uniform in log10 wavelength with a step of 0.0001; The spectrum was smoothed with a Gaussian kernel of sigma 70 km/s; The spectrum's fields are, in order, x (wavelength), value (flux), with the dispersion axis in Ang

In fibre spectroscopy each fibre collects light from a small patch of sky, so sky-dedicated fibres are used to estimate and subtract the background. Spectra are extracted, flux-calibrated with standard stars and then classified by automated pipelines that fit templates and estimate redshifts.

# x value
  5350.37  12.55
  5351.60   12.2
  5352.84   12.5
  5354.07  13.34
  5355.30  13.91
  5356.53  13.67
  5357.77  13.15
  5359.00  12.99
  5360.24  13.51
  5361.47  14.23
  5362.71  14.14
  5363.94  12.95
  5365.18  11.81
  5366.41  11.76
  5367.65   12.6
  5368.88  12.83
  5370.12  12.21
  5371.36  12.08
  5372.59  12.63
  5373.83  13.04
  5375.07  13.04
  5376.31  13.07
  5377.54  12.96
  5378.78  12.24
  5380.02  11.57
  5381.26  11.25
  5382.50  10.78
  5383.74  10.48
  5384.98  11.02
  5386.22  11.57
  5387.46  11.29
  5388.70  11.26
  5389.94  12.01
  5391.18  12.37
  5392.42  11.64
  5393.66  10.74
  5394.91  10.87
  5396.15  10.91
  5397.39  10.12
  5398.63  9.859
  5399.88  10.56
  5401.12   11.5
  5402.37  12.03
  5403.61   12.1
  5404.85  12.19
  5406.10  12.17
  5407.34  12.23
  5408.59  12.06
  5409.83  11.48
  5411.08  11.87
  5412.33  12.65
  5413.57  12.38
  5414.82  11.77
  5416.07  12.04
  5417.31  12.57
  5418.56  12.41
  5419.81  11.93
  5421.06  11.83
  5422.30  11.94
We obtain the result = 2.4 Ang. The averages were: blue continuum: 12.8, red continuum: 12.1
